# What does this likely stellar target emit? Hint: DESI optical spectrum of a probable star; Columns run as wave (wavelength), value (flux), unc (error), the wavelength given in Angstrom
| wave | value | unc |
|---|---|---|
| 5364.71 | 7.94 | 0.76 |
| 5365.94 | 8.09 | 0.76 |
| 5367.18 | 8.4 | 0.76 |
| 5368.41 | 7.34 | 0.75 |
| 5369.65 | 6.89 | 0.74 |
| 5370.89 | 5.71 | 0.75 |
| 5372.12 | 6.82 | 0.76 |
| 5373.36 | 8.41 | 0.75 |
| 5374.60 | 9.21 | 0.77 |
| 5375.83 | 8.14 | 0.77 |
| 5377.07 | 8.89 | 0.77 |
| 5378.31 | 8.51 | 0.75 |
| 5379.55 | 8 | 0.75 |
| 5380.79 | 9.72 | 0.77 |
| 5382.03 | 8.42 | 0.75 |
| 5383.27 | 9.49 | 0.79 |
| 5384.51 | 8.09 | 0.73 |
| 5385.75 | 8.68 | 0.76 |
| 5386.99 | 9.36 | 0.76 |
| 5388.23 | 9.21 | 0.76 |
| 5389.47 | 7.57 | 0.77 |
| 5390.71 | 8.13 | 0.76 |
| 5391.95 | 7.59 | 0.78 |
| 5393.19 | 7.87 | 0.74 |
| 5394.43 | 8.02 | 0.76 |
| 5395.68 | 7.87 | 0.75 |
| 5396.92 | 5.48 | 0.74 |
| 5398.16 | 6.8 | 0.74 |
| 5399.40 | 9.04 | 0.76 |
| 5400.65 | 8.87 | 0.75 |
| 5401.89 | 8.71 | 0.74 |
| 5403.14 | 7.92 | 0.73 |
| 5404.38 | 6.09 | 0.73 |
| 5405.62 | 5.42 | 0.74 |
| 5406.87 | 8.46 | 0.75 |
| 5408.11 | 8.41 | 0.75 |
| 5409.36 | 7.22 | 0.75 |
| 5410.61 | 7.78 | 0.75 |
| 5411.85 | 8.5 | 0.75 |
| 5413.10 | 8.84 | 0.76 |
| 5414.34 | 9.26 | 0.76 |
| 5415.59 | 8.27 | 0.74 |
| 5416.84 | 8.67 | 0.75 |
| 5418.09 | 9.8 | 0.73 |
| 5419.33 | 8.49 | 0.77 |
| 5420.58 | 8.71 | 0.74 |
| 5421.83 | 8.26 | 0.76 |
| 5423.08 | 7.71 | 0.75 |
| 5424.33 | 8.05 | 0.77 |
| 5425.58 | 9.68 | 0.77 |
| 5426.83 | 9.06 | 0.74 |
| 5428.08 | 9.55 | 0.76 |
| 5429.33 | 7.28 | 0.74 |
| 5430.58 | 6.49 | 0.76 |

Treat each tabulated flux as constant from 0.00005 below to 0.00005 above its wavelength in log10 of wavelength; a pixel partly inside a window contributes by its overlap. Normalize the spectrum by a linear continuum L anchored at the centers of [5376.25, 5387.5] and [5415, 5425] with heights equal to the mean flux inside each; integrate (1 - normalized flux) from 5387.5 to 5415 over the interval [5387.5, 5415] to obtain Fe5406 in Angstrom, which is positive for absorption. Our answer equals 2.4 Angstrom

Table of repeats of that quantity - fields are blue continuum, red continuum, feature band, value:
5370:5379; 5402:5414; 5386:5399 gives 0.0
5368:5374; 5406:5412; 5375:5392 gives -3.0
